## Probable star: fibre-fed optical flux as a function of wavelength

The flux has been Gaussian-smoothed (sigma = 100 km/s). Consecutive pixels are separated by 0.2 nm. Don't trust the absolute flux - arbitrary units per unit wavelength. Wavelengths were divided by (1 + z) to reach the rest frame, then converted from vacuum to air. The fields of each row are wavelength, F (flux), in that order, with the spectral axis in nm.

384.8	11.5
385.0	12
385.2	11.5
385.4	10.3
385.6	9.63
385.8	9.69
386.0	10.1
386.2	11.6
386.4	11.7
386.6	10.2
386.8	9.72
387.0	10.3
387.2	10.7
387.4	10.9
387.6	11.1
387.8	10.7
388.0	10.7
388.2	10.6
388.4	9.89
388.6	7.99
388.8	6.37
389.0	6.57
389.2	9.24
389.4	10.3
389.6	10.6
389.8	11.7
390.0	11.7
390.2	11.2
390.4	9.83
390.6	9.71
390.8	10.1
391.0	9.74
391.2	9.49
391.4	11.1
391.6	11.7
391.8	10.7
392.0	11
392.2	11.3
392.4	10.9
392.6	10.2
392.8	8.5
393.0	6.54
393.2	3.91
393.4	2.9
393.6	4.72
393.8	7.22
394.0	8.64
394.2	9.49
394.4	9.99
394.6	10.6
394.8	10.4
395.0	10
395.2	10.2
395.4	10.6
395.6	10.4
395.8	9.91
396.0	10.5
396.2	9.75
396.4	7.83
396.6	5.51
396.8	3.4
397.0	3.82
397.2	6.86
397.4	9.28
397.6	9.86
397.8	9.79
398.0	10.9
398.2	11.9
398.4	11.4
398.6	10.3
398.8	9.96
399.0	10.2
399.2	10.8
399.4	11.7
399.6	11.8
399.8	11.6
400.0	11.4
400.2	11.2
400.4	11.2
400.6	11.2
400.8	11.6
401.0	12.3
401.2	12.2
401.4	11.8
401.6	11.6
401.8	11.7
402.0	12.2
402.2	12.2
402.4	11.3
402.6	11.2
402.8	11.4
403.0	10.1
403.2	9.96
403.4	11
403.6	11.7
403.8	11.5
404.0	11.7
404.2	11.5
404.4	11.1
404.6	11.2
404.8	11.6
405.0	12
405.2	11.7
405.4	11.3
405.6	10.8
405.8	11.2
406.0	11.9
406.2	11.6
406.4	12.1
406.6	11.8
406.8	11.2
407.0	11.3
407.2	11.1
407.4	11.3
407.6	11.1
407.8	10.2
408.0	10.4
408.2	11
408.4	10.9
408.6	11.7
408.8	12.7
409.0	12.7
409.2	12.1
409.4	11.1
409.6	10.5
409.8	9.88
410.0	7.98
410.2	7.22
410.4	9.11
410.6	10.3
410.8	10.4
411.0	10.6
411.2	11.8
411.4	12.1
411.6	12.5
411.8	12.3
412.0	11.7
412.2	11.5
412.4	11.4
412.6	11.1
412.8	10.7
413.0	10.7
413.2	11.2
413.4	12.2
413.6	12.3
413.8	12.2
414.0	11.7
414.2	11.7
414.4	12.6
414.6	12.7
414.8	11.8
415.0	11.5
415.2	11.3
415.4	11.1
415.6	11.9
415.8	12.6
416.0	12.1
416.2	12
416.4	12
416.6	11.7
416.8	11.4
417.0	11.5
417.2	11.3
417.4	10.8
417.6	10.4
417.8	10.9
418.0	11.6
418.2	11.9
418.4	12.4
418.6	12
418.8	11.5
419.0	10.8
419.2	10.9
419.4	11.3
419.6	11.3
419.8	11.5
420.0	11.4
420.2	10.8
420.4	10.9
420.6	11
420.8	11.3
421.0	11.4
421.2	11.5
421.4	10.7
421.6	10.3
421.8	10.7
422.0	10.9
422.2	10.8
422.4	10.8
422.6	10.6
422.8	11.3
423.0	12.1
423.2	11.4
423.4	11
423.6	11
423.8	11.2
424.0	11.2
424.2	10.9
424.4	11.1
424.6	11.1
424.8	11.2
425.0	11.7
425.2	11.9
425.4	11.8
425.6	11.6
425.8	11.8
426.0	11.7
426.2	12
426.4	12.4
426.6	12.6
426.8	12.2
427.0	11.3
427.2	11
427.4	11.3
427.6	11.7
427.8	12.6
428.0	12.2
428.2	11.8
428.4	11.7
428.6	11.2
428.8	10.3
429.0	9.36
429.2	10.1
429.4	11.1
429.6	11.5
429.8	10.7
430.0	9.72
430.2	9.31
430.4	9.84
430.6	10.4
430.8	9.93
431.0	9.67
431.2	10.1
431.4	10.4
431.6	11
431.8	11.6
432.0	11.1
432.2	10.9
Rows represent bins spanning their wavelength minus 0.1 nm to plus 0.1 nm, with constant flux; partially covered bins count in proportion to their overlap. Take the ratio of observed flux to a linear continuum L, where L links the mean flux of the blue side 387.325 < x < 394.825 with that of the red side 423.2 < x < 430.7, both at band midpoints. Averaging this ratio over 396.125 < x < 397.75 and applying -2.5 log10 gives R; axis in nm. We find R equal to 0.343 mag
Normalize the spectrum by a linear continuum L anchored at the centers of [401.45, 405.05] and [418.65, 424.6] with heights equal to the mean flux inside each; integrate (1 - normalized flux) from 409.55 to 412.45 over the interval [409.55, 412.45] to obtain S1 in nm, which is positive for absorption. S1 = 0.17 nm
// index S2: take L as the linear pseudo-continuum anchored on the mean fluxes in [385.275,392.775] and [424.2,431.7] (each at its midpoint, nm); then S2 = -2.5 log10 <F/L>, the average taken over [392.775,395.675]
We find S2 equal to 0.247 mag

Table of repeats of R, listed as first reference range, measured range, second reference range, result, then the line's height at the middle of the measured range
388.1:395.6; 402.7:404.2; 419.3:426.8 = -0.10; 10.1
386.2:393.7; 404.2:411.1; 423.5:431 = -0.06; 10.4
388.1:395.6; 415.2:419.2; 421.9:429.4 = -0.07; 10.9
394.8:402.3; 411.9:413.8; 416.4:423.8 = -0.06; 10.9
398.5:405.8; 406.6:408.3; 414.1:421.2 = 0.04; 11.4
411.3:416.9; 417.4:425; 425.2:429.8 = 0.04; 11.6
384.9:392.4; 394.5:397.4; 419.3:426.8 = 0.22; 10.5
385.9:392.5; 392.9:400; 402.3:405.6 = 0.20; 10.8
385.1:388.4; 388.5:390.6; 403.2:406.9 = 0.12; 10.7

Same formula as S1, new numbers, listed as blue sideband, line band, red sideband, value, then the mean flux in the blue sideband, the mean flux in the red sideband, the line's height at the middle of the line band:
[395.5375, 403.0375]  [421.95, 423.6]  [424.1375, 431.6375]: -0.02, 10.3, 11.1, 11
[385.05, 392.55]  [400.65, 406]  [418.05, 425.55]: -0.38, 10.3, 11.2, 10.7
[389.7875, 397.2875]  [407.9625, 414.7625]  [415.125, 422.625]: -0.39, 8.97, 11.3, 10.6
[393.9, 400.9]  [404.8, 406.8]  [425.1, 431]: -0.27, 9.83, 11.2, 10.2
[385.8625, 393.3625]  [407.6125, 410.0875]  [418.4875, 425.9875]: -0.06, 9.9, 11.2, 10.7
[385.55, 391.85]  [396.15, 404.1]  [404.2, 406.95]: 0.47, 10.2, 11.5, 11.1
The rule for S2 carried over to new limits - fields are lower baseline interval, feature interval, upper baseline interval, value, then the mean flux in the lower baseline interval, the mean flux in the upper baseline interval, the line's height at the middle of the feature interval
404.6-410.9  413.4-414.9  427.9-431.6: -0.12 mag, 11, 10.5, 10.8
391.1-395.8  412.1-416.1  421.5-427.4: -0.11 mag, 9.17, 11.4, 10.6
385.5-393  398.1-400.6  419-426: -0.07 mag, 10.2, 11.2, 10.5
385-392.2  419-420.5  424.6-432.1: -0.02 mag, 10.3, 11.1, 10.9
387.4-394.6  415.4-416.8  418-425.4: -0.10 mag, 9.36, 11.2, 10.9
